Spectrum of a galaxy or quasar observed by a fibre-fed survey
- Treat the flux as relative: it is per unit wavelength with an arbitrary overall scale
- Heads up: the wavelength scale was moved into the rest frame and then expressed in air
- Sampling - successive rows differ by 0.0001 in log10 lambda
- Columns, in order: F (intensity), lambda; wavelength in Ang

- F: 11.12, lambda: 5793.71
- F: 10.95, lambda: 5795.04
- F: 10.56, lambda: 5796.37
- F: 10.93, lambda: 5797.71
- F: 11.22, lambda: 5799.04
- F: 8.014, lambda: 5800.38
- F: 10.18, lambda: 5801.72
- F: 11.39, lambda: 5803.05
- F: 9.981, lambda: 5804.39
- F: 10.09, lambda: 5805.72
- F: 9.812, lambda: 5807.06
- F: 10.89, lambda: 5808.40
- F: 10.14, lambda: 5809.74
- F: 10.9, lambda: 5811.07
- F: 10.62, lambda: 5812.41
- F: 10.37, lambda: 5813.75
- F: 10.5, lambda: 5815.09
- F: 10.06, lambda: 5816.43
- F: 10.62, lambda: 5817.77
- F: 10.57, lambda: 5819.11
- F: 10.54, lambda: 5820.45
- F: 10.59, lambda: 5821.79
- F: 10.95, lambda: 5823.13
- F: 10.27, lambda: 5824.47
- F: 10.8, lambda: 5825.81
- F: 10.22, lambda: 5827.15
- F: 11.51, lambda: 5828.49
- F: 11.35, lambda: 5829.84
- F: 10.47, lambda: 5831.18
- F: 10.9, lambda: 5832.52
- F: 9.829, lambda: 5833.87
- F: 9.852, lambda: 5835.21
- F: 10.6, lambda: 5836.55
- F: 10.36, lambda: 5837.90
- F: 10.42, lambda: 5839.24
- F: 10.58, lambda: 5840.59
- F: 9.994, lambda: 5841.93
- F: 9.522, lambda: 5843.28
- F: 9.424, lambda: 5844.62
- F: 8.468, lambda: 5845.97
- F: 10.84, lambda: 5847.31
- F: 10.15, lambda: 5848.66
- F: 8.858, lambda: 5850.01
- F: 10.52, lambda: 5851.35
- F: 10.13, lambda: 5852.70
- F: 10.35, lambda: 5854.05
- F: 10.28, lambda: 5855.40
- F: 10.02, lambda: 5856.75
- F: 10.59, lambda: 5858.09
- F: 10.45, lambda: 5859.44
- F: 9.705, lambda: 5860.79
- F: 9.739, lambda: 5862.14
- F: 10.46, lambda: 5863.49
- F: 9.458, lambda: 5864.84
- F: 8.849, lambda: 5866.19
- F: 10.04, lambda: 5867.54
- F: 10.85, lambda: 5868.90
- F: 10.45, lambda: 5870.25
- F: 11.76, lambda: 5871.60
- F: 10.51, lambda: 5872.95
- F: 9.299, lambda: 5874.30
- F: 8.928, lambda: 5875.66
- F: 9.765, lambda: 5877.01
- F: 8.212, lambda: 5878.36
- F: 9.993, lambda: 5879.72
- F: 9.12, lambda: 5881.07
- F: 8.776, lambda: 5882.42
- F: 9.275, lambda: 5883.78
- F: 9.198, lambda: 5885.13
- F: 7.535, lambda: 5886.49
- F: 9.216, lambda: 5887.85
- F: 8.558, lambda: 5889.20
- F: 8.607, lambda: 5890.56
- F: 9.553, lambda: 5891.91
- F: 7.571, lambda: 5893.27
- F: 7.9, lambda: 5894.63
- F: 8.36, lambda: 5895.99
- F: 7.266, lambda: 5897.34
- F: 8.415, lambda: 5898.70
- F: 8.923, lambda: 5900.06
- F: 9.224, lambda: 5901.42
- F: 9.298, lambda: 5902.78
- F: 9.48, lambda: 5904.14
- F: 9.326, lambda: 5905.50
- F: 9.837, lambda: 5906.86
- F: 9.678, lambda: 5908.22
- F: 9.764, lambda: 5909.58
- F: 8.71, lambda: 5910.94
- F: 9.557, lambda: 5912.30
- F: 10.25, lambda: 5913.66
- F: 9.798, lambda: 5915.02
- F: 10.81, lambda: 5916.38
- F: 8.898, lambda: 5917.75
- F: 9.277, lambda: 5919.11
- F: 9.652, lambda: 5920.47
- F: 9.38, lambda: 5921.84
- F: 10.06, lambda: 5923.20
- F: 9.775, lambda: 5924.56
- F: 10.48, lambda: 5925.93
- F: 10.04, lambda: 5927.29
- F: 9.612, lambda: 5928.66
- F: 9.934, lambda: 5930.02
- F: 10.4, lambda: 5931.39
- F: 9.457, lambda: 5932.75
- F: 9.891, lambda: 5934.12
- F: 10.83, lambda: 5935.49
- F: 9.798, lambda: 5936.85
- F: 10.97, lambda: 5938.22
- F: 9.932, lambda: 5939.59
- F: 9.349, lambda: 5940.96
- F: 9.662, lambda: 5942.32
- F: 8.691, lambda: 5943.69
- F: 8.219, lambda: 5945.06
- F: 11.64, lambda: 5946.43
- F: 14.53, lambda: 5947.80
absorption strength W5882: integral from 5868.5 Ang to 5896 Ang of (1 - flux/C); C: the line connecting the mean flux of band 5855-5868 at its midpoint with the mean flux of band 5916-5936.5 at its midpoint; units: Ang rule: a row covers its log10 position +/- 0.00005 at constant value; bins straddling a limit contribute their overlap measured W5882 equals 2.0 Ang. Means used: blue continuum 9.96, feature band 9.21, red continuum 9.88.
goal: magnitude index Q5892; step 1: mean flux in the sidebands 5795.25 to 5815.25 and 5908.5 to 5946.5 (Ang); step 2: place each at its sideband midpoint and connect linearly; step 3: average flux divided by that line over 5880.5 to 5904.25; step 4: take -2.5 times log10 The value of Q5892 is 0.15 mag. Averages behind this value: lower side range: 10.4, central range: 8.66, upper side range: 9.79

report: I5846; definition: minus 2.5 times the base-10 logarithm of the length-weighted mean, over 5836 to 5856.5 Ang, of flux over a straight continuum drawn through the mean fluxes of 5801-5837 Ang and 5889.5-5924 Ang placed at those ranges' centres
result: 0.008 mag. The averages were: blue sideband 10.5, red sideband 9.18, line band 10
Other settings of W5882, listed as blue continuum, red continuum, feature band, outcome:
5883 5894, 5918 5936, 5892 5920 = 0.3 Ang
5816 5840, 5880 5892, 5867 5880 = -1.0 Ang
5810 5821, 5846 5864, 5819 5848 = -0.1 Ang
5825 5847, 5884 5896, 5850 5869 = -1.0 Ang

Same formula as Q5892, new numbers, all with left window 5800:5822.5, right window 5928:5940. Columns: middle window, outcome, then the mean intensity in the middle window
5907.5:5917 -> 0.04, 9.8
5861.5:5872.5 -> 0.00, 10.2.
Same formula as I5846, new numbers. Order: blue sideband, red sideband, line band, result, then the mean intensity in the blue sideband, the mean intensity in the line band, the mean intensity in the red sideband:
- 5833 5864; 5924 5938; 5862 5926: 0.08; 10.1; 9.36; 10.1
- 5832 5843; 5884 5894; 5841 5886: -0.04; 10.3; 9.81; 8.63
